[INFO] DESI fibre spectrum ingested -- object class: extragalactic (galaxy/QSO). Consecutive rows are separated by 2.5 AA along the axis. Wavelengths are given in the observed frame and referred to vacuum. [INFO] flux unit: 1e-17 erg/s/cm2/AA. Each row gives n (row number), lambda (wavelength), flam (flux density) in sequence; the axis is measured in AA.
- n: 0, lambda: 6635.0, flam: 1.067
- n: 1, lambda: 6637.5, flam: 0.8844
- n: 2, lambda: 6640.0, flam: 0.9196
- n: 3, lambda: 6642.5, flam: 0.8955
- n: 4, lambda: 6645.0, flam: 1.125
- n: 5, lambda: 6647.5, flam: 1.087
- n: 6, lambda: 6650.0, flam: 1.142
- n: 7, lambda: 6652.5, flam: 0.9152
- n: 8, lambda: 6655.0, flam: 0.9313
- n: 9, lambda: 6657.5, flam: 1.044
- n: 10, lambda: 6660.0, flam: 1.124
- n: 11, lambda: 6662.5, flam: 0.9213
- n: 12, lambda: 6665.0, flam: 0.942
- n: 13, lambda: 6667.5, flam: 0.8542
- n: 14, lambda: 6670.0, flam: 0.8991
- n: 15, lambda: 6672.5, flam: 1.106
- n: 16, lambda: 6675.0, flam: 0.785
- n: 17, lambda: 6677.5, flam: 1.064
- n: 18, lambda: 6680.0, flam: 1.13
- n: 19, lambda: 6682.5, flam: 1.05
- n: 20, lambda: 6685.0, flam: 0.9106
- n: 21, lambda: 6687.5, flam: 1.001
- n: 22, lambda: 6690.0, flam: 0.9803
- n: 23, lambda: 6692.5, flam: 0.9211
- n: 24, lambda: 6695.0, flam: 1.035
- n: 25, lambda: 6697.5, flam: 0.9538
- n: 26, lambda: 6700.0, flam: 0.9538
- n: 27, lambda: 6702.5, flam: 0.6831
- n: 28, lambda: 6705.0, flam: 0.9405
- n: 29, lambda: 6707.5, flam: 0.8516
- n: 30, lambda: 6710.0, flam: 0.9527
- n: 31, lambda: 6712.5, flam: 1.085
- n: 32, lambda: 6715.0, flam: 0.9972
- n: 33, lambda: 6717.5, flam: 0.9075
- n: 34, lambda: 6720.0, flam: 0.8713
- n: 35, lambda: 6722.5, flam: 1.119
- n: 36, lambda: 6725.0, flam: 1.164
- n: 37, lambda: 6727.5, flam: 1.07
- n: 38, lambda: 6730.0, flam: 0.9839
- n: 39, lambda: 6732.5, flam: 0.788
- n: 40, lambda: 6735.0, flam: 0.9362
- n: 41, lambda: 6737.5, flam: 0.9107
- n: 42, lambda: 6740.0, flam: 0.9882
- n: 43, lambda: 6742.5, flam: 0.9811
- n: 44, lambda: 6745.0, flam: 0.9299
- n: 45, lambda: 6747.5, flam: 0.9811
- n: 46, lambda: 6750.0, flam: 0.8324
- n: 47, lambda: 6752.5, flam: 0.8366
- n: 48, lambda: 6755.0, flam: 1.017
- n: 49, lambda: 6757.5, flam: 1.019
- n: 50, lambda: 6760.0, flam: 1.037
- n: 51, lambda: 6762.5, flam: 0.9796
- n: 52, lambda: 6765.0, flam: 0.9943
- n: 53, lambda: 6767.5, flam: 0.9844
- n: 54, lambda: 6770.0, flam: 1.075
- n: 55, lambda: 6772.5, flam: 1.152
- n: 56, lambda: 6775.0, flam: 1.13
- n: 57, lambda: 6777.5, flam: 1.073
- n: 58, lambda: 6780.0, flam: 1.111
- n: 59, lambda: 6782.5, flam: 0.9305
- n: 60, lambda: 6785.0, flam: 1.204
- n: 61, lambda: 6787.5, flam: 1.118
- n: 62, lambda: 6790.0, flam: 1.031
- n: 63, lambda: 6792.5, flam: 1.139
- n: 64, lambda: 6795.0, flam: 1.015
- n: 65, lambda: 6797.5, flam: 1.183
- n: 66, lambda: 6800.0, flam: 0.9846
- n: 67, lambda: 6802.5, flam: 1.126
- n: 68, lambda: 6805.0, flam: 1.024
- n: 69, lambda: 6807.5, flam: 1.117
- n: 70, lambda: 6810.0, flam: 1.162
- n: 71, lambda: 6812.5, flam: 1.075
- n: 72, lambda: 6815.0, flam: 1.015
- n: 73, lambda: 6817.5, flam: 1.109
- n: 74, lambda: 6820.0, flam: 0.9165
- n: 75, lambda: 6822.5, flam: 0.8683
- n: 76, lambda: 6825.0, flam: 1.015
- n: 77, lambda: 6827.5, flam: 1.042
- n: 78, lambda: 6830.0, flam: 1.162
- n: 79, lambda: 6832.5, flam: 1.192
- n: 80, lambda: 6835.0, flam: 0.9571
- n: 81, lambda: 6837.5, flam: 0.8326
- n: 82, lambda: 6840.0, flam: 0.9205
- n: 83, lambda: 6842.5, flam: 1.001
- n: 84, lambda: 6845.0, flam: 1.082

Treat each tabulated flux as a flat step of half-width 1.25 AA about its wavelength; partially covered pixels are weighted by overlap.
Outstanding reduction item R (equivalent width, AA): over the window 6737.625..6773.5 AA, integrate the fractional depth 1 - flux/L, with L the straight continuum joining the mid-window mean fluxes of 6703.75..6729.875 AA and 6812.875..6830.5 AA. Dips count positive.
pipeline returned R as 0.7 AA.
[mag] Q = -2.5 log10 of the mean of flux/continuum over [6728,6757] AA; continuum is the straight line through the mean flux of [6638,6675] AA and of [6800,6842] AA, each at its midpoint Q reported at 0.086 mag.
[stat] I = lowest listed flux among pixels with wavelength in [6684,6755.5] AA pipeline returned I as 0.6831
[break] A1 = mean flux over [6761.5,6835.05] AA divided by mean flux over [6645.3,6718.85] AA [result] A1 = 1.09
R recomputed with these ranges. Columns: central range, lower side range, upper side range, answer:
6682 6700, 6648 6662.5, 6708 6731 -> 0.77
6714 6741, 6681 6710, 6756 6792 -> 0.32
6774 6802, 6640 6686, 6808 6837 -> -1.41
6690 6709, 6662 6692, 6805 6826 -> 1.35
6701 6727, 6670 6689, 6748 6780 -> 1.16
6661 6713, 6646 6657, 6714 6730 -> 3.50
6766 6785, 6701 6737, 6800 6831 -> -1.21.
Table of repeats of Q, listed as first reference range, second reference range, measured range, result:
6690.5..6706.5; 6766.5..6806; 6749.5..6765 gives 0.07 mag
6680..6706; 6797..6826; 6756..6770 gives 0.00 mag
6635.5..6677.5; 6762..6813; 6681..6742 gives 0.06 mag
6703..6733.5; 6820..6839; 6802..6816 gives -0.09 mag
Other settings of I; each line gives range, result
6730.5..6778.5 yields 0.788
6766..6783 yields 0.9305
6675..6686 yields 0.785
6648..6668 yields 0.8542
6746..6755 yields 0.8324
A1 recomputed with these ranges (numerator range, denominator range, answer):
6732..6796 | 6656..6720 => 1.05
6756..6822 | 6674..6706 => 1.11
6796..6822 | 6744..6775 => 1.07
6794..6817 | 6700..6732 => 1.12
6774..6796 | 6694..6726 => 1.13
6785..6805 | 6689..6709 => 1.19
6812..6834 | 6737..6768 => 1.08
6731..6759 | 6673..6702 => 0.95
